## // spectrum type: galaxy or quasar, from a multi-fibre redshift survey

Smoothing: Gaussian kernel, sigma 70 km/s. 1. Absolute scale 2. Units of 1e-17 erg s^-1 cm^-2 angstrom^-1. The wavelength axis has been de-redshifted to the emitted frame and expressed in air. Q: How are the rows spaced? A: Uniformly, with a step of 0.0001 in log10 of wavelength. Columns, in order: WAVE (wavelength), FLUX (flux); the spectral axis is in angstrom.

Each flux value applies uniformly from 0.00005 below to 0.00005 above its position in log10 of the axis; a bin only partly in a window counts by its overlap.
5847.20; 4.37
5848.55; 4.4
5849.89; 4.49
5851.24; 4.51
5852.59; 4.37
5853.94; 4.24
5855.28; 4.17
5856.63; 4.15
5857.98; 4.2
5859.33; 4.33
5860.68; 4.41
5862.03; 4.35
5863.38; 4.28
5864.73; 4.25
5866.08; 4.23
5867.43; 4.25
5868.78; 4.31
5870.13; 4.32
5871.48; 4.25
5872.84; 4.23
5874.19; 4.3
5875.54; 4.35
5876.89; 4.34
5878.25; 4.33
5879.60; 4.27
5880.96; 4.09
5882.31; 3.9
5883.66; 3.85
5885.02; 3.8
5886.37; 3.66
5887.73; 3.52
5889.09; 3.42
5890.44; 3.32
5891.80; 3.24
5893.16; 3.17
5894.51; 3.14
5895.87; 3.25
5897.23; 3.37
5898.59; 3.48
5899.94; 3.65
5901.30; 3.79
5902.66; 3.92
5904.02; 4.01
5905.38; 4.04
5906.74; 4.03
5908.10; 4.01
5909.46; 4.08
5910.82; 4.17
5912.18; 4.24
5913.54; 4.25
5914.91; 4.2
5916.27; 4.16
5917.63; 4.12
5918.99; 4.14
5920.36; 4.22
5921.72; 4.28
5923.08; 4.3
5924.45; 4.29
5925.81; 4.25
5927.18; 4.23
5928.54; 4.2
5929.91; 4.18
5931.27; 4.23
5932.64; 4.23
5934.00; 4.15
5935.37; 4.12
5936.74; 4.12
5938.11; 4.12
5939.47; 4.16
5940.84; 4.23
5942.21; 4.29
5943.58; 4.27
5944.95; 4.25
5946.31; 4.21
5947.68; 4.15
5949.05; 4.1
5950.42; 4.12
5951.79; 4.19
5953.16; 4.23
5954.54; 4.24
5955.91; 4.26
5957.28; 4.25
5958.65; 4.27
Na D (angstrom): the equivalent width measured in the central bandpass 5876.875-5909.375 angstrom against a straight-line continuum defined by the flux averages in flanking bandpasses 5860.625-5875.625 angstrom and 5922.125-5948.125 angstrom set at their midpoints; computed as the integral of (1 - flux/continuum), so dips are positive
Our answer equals 4.1 angstrom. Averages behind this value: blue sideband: 4.29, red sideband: 4.21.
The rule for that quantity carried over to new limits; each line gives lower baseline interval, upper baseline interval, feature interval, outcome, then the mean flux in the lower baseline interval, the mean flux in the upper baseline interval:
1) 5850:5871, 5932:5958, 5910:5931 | 0.05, 4.3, 4.19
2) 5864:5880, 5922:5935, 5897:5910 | 1.23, 4.29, 4.23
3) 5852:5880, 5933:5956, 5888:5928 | 3.25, 4.28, 4.19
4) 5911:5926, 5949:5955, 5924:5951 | 0.00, 4.22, 4.18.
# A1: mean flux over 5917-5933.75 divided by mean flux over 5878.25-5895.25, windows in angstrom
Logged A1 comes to 1.16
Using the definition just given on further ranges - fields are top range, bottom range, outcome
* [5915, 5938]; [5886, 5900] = 1.25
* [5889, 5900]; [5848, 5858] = 0.77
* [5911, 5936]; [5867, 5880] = 0.98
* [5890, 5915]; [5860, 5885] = 0.89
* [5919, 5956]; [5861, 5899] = 1.08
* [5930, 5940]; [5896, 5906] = 1.12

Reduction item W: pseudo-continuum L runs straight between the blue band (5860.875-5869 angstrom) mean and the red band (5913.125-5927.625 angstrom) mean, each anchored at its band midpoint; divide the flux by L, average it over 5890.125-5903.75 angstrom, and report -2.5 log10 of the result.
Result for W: 0.22 mag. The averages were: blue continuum 4.29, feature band 3.45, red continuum 4.22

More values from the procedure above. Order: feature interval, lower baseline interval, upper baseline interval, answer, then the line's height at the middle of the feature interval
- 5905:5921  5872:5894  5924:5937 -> -0.02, 4.07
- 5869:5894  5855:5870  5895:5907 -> 0.02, 3.99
